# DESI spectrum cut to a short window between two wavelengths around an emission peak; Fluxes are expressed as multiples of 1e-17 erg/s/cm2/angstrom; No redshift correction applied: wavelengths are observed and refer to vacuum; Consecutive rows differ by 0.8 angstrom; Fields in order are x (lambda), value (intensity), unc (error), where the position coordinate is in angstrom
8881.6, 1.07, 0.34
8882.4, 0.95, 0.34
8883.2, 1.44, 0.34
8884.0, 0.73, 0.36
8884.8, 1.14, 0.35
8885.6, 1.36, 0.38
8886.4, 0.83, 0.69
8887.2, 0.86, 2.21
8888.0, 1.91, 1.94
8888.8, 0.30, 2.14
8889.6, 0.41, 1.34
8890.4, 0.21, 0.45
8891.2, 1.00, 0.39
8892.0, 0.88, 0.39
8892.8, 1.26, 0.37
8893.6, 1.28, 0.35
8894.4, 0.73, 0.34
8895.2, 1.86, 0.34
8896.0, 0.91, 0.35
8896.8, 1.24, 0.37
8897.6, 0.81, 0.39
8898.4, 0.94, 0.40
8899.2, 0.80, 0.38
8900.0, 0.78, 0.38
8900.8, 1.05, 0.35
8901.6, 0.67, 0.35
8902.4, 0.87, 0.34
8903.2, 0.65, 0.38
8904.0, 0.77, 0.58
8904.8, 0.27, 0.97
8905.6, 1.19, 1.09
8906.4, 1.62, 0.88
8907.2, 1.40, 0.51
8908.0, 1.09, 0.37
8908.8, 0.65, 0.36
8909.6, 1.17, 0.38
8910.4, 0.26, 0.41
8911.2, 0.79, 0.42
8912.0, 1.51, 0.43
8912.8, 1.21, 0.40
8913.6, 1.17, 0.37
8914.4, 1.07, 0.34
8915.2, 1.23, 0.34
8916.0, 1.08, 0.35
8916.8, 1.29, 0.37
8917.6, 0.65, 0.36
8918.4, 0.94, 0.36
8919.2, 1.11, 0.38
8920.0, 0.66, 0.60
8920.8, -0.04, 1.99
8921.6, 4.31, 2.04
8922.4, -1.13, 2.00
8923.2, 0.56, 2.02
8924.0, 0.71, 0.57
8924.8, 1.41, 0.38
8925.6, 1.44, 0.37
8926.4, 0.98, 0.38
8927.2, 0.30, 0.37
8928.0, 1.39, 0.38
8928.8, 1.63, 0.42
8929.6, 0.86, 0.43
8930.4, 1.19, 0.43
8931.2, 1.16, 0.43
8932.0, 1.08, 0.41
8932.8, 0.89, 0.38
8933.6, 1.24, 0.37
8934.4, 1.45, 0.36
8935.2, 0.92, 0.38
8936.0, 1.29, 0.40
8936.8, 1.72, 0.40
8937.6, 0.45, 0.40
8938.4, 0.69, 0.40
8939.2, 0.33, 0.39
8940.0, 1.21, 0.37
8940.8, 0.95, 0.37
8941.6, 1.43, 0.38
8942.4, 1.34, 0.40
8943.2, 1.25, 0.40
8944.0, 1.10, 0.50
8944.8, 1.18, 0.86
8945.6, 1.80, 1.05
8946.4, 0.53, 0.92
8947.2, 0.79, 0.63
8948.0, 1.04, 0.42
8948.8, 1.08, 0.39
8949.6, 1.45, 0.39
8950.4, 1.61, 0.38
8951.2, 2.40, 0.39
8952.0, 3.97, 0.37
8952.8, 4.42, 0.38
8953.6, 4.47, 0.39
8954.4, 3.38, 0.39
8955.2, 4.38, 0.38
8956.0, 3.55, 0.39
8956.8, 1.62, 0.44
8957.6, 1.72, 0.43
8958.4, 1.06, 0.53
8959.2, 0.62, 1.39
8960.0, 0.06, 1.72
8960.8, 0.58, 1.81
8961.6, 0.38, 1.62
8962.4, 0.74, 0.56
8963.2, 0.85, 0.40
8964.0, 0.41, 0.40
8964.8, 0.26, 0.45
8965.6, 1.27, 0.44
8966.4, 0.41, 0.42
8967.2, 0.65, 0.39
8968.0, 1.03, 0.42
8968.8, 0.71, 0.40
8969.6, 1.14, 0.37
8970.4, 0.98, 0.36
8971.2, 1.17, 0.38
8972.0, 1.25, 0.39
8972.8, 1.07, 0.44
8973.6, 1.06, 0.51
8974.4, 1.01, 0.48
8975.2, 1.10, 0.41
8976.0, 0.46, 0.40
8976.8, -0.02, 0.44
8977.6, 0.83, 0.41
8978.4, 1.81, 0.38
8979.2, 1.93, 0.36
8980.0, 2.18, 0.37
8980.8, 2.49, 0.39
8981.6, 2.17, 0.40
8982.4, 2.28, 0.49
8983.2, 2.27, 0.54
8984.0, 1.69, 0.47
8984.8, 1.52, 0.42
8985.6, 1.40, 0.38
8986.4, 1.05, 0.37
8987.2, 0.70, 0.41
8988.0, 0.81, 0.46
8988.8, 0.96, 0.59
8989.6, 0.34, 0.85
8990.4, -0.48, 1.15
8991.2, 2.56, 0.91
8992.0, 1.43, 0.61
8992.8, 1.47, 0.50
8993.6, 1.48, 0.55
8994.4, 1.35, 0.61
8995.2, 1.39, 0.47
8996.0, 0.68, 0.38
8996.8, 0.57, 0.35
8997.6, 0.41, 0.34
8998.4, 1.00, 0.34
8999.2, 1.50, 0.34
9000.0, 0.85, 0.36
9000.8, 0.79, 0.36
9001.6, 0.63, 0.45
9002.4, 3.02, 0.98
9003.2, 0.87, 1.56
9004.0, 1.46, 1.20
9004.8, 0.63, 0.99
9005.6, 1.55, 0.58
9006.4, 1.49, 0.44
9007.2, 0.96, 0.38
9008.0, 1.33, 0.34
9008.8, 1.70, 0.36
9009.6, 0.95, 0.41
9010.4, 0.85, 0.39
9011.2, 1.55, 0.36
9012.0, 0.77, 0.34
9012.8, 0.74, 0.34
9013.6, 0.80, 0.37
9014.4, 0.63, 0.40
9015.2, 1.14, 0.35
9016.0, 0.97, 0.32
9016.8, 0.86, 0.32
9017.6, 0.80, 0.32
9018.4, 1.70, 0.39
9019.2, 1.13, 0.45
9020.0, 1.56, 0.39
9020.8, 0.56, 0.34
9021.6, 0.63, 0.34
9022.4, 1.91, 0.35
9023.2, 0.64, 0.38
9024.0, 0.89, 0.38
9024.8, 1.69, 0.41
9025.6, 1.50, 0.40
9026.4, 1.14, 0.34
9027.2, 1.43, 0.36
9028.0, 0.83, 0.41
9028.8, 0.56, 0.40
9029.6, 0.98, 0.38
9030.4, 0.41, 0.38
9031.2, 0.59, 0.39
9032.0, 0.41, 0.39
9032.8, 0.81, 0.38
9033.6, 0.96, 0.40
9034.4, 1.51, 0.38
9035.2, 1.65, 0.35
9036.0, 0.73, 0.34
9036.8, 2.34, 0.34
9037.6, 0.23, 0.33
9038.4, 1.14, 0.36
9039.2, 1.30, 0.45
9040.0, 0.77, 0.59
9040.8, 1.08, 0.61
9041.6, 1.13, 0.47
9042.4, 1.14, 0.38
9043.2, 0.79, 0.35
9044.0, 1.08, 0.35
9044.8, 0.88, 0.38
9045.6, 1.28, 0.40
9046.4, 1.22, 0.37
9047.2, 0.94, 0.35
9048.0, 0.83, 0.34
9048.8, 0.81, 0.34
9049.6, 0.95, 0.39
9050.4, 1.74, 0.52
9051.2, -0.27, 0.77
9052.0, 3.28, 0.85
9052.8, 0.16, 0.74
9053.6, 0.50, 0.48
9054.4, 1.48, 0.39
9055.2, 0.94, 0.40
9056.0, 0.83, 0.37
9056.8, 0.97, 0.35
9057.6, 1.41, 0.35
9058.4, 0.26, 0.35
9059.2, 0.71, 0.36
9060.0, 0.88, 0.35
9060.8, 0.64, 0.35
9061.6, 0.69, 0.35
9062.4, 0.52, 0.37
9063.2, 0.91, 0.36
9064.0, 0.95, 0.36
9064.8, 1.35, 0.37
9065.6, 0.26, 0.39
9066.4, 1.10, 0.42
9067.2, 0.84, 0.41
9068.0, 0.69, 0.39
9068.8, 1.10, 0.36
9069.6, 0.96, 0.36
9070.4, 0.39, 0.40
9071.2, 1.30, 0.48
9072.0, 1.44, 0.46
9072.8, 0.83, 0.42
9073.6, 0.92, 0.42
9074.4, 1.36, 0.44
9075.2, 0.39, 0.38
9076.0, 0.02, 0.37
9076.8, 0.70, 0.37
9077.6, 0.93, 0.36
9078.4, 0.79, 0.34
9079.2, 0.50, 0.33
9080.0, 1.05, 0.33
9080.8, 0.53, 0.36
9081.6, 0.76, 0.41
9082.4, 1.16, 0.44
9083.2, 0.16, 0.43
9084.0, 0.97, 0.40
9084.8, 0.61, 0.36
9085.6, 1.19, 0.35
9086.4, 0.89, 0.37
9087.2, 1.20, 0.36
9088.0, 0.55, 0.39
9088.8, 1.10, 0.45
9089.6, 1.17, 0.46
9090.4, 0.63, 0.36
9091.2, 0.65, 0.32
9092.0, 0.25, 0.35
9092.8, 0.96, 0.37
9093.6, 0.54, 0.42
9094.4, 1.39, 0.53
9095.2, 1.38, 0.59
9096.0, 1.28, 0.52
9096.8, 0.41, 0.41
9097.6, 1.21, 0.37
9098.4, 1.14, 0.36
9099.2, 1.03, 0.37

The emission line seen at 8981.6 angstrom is [N II]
